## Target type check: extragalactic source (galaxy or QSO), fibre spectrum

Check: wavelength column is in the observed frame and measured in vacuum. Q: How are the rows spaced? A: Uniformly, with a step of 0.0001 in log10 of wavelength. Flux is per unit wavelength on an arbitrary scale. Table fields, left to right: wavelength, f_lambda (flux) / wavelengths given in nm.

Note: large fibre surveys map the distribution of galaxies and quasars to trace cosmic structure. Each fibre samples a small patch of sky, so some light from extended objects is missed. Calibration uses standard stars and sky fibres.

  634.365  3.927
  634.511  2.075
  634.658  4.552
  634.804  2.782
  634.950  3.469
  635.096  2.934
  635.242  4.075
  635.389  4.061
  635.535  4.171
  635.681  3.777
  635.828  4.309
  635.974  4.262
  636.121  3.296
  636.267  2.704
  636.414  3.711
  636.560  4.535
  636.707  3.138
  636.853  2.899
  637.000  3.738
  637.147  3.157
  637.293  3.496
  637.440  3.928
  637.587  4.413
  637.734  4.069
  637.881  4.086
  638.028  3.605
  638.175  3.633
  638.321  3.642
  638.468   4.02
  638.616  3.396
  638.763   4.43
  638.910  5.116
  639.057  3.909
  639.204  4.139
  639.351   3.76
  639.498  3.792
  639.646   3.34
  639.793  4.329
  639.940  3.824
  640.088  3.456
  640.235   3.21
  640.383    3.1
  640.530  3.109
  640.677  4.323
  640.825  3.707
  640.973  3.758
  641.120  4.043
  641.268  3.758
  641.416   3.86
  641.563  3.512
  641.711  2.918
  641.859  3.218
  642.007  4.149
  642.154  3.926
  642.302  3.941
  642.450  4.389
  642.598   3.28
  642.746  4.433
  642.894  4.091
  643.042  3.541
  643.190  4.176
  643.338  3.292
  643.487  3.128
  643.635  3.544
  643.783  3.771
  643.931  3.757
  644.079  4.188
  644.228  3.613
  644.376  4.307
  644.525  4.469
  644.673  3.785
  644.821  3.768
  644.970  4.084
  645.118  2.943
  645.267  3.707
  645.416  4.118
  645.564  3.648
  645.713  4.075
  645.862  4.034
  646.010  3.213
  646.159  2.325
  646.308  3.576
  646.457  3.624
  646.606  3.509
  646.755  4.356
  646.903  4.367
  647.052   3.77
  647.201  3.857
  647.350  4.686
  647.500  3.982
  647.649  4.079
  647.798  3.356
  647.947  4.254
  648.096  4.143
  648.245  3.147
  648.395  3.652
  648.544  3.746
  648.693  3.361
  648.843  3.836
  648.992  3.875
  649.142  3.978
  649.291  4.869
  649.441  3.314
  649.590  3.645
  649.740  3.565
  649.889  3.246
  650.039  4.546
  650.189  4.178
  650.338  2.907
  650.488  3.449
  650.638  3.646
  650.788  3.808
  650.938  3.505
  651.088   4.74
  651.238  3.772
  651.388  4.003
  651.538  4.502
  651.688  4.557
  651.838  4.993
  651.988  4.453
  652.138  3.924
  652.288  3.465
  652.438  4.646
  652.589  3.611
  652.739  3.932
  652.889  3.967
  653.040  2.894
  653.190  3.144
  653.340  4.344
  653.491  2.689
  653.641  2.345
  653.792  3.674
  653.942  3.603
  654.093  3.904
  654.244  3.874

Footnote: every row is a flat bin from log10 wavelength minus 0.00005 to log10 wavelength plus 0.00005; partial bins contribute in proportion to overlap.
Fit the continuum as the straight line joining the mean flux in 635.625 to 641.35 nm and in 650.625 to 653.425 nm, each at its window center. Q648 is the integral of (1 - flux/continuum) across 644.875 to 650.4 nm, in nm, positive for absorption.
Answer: 0.210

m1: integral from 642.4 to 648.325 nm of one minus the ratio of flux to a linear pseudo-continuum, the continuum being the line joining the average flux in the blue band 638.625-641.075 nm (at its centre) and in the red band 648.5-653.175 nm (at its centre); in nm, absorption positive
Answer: 0.08 nm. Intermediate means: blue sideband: 3.82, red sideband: 3.89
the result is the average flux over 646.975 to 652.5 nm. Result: 3.93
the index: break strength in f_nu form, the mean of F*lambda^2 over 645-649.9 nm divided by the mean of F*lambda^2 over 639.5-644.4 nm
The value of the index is 1.0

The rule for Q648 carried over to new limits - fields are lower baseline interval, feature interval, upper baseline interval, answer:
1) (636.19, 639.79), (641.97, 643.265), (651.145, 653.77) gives -0.06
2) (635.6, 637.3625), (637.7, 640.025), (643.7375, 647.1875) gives -0.19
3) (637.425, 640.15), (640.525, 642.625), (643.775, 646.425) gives 0.05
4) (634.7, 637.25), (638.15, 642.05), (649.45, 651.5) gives -0.11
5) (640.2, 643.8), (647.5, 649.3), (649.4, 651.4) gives -0.05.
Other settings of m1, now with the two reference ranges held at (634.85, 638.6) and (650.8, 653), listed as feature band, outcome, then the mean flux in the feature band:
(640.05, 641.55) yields 0.075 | 3.63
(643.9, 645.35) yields 0.021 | 3.87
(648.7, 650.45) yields 0.115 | 3.79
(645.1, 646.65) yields 0.161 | 3.54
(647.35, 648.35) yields 0.031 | 3.88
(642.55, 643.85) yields 0.061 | 3.7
